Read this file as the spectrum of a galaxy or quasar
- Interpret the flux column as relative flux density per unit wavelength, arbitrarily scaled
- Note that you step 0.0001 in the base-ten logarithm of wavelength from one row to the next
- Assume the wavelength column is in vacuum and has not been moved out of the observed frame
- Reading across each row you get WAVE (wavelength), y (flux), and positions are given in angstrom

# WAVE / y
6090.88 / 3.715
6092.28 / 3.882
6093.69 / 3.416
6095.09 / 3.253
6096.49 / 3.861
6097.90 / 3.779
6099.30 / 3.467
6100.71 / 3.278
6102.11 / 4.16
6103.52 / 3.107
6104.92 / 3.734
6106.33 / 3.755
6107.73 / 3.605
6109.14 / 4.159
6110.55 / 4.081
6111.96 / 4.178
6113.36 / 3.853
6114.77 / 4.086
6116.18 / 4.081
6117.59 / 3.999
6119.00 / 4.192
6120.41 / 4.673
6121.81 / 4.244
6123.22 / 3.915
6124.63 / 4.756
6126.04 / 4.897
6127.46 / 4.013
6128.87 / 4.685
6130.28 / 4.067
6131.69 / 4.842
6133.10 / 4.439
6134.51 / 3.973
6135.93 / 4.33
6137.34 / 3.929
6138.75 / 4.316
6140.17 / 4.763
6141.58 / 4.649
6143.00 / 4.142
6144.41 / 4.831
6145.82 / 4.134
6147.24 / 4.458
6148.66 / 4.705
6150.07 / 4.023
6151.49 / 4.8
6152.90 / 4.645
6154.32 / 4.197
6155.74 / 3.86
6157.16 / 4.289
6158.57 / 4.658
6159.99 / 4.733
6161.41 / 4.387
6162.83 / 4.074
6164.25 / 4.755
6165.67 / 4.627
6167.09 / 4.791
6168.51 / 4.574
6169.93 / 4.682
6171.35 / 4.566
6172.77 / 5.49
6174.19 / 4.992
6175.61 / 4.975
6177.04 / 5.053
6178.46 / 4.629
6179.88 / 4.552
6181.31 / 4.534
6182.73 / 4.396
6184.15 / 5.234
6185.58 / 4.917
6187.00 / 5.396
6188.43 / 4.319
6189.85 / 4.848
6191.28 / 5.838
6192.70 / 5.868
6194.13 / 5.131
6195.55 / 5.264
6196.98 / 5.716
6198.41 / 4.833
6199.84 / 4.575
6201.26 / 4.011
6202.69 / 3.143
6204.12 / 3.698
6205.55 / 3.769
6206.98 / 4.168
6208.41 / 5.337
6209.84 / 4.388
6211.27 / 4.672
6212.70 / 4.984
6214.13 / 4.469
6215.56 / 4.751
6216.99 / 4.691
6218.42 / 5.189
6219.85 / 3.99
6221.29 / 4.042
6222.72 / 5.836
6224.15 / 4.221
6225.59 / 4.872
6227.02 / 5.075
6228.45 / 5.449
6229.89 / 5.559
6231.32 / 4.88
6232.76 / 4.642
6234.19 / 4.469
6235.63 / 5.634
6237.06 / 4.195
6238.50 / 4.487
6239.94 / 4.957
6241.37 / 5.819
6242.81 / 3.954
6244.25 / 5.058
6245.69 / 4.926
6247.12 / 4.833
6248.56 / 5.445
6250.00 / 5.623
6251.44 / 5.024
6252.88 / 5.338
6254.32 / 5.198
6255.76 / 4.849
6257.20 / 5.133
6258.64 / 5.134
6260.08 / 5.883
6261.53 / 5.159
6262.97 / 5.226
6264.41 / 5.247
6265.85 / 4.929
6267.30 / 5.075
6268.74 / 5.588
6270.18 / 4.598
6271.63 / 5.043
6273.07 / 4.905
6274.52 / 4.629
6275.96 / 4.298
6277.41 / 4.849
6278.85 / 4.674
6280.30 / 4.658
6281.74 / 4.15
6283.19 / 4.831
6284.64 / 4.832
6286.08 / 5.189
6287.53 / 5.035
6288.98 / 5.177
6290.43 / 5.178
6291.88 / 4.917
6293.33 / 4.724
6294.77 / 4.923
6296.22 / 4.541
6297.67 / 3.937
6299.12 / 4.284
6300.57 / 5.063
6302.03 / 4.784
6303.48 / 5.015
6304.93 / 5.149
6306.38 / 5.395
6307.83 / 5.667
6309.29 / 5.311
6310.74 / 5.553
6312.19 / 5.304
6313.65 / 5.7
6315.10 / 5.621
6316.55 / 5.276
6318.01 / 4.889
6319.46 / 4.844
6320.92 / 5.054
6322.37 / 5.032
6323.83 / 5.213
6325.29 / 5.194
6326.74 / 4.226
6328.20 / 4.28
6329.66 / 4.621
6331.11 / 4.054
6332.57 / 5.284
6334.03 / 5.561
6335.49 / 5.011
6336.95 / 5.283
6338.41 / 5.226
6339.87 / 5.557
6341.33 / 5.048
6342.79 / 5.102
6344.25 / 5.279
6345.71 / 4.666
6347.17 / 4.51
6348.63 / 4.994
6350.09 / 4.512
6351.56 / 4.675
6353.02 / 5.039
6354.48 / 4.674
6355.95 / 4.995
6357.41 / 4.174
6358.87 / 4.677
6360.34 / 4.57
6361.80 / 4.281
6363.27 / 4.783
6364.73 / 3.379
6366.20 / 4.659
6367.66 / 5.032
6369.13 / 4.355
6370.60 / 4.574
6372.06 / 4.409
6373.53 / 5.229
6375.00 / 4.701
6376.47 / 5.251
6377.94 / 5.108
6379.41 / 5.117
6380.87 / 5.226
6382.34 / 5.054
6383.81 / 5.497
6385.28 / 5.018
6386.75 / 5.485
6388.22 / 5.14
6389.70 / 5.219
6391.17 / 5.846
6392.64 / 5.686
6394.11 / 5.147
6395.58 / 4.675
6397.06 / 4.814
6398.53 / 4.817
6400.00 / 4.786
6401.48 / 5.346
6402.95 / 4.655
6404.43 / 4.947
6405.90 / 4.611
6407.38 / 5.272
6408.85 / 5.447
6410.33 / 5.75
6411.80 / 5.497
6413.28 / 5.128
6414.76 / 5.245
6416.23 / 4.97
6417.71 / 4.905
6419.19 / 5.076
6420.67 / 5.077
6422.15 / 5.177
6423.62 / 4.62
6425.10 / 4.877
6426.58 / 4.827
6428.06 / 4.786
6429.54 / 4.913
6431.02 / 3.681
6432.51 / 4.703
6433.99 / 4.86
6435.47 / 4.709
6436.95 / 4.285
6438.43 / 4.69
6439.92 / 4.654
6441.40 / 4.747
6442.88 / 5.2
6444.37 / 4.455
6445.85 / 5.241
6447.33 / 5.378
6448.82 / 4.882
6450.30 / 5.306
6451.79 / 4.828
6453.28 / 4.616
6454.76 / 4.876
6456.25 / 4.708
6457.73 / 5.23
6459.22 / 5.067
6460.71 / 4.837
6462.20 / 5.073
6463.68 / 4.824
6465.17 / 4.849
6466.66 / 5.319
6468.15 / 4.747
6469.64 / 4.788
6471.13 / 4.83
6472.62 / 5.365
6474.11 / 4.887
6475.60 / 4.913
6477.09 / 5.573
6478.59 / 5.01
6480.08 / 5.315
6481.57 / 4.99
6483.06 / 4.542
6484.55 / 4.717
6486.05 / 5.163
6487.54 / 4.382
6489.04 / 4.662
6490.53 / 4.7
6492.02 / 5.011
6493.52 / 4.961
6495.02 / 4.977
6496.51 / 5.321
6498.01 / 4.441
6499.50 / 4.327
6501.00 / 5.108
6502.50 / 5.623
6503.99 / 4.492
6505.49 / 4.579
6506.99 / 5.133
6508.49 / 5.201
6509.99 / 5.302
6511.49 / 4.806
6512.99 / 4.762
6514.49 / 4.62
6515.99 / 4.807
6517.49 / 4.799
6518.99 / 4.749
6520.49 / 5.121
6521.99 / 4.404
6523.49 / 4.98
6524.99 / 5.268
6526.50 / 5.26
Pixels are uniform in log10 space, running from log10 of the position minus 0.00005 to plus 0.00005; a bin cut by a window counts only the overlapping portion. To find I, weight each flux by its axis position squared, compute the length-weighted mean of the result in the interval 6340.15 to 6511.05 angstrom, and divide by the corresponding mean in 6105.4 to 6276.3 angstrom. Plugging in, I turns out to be 1.13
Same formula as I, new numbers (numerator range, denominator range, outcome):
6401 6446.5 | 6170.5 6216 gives 1.11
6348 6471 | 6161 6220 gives 1.11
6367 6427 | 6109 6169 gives 1.26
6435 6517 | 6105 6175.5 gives 1.24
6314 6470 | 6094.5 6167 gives 1.27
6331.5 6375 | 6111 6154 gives 1.18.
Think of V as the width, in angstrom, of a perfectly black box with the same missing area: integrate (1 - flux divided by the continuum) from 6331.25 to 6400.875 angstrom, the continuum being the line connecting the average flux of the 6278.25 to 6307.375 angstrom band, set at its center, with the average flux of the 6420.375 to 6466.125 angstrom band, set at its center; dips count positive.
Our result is -1.4 angstrom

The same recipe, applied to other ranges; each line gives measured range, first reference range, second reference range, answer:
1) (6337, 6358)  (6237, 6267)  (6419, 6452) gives 0.18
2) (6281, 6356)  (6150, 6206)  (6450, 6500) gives -2.75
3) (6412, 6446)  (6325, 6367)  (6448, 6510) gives 0.35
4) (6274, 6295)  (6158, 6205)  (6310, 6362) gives 0.36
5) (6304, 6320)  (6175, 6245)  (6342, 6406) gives -1.63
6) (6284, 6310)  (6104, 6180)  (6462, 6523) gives -1.84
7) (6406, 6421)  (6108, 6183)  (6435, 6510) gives -1.19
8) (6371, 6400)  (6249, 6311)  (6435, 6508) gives -0.99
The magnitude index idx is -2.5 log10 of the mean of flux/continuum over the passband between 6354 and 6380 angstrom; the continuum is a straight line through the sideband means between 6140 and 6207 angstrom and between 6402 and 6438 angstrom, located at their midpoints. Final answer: 0.05 mag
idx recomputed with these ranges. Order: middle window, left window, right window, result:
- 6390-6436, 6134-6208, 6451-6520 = -0.04 mag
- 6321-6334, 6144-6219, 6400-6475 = 0.00 mag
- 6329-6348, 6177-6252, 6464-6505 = -0.03 mag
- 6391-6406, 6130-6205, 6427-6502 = -0.04 mag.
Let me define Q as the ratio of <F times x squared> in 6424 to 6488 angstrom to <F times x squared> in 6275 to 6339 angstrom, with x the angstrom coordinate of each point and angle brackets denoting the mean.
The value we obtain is 1.03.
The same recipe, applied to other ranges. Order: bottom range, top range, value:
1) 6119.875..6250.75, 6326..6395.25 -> 1.11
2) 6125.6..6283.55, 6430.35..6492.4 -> 1.11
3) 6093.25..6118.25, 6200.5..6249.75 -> 1.30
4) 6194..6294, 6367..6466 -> 1.08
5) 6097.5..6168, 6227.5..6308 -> 1.22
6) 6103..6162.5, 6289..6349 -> 1.25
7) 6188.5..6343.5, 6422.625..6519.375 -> 1.05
